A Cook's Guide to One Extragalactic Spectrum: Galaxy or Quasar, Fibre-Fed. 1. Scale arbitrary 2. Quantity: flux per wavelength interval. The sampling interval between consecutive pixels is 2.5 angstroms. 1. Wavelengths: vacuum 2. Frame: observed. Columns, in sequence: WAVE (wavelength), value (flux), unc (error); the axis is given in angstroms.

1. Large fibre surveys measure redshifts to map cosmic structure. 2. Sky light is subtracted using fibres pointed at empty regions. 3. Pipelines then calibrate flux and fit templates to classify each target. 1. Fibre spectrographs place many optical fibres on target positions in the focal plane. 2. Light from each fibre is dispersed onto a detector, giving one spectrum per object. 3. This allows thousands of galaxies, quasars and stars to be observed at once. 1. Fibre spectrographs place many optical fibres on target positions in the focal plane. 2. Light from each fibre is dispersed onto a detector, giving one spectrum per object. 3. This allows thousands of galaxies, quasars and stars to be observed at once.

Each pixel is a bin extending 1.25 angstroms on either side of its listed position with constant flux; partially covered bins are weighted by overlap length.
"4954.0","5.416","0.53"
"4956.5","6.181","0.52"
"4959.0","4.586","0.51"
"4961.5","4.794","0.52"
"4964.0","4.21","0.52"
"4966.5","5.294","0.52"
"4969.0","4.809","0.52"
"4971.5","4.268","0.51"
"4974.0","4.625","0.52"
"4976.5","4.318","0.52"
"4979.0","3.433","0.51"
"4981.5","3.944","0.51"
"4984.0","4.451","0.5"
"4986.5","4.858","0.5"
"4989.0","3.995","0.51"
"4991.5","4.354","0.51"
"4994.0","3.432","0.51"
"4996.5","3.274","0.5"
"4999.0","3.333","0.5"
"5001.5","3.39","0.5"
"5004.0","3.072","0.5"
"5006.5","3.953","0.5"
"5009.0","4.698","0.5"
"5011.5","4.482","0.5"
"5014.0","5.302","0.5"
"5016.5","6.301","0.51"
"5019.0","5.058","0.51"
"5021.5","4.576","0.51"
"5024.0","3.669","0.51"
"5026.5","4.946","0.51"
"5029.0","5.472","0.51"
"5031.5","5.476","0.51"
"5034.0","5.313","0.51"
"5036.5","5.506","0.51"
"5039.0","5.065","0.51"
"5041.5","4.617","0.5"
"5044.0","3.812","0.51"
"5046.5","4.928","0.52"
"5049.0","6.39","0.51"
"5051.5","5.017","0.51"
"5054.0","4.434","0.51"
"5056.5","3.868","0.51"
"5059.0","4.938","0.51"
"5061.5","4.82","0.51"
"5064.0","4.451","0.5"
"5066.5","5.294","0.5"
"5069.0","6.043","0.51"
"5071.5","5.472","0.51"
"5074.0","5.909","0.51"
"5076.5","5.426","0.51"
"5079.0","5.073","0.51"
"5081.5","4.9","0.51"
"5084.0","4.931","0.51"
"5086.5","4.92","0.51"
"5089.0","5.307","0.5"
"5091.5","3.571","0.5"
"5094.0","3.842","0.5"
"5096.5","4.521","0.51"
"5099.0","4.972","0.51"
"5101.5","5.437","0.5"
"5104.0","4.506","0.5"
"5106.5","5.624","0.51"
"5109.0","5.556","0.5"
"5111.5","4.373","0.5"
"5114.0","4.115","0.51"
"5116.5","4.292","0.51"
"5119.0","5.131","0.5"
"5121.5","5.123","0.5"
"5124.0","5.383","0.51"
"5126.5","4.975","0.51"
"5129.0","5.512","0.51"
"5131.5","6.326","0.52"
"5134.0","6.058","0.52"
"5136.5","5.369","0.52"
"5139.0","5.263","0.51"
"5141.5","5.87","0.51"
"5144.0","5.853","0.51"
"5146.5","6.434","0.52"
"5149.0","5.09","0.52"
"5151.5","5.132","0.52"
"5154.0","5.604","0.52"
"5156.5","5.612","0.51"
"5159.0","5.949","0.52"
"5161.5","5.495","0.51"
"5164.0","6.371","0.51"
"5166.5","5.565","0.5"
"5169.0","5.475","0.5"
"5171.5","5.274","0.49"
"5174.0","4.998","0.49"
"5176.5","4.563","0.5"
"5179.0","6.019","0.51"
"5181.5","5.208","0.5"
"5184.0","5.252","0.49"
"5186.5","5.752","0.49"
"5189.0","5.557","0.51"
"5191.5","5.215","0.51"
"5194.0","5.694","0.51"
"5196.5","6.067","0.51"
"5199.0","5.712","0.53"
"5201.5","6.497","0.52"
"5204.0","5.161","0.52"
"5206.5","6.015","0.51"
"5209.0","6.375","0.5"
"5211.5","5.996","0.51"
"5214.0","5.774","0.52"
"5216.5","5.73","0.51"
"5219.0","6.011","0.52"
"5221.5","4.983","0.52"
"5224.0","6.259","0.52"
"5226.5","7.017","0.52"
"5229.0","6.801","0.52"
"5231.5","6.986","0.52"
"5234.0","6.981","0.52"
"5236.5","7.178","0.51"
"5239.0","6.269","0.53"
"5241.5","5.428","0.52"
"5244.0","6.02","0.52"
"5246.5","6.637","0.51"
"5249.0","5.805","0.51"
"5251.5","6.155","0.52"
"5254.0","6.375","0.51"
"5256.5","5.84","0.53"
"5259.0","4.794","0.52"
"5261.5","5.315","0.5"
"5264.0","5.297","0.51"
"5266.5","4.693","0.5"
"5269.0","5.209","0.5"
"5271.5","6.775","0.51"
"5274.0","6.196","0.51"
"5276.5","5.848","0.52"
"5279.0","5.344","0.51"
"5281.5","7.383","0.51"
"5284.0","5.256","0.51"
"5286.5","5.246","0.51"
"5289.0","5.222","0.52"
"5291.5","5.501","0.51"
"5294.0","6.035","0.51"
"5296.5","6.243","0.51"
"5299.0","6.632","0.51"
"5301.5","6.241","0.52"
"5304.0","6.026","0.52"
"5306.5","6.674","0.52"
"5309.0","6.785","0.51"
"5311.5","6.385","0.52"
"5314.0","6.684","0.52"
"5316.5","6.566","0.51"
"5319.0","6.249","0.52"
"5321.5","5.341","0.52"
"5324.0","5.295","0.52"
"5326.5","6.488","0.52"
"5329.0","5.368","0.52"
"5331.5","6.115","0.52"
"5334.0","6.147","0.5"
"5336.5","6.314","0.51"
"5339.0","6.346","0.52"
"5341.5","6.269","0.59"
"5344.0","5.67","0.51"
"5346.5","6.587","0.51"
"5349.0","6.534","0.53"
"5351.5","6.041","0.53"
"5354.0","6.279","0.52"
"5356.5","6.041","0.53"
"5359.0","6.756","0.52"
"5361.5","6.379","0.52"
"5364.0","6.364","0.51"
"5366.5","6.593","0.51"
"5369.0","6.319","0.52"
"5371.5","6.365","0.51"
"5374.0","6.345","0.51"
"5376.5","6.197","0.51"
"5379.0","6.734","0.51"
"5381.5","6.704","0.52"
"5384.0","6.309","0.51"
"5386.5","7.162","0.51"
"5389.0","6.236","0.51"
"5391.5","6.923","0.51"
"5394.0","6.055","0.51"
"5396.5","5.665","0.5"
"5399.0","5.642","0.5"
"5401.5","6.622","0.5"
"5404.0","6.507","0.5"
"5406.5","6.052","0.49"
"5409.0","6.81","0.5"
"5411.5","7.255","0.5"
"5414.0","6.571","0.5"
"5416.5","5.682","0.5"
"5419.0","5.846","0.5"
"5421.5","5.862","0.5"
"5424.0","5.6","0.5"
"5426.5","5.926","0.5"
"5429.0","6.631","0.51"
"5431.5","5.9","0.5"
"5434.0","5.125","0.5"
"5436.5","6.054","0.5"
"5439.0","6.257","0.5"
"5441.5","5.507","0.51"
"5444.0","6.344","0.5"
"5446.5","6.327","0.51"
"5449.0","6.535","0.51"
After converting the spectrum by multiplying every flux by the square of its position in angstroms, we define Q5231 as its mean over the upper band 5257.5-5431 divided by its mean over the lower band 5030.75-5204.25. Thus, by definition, 1.28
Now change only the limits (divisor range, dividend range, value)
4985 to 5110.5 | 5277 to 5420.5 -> 1.47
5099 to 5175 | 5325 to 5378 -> 1.26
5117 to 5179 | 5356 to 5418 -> 1.27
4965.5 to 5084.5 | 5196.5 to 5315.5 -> 1.41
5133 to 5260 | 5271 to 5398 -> 1.12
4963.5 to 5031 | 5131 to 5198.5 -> 1.37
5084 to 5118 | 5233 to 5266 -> 1.34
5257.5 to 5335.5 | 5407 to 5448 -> 1.08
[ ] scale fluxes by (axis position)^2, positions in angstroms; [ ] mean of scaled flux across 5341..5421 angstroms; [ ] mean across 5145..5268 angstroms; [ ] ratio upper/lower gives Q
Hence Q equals 1.17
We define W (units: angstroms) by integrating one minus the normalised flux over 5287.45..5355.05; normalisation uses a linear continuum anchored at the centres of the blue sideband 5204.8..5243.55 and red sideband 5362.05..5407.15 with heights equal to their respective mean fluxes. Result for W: 1.92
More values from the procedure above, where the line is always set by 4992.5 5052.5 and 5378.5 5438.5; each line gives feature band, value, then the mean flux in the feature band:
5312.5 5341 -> -0.9 angstroms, 6.09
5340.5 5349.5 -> -0.4 angstroms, 6.24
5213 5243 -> -4.4 angstroms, 6.29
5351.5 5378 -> -1.3 angstroms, 6.35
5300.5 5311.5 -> -1.2 angstroms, 6.43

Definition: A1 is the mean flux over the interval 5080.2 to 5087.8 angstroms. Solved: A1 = 4.92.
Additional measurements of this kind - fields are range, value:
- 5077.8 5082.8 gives 4.99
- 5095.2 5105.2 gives 4.86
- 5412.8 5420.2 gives 6.03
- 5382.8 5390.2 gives 6.57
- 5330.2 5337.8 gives 6.19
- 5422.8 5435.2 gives 5.84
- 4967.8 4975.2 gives 4.57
